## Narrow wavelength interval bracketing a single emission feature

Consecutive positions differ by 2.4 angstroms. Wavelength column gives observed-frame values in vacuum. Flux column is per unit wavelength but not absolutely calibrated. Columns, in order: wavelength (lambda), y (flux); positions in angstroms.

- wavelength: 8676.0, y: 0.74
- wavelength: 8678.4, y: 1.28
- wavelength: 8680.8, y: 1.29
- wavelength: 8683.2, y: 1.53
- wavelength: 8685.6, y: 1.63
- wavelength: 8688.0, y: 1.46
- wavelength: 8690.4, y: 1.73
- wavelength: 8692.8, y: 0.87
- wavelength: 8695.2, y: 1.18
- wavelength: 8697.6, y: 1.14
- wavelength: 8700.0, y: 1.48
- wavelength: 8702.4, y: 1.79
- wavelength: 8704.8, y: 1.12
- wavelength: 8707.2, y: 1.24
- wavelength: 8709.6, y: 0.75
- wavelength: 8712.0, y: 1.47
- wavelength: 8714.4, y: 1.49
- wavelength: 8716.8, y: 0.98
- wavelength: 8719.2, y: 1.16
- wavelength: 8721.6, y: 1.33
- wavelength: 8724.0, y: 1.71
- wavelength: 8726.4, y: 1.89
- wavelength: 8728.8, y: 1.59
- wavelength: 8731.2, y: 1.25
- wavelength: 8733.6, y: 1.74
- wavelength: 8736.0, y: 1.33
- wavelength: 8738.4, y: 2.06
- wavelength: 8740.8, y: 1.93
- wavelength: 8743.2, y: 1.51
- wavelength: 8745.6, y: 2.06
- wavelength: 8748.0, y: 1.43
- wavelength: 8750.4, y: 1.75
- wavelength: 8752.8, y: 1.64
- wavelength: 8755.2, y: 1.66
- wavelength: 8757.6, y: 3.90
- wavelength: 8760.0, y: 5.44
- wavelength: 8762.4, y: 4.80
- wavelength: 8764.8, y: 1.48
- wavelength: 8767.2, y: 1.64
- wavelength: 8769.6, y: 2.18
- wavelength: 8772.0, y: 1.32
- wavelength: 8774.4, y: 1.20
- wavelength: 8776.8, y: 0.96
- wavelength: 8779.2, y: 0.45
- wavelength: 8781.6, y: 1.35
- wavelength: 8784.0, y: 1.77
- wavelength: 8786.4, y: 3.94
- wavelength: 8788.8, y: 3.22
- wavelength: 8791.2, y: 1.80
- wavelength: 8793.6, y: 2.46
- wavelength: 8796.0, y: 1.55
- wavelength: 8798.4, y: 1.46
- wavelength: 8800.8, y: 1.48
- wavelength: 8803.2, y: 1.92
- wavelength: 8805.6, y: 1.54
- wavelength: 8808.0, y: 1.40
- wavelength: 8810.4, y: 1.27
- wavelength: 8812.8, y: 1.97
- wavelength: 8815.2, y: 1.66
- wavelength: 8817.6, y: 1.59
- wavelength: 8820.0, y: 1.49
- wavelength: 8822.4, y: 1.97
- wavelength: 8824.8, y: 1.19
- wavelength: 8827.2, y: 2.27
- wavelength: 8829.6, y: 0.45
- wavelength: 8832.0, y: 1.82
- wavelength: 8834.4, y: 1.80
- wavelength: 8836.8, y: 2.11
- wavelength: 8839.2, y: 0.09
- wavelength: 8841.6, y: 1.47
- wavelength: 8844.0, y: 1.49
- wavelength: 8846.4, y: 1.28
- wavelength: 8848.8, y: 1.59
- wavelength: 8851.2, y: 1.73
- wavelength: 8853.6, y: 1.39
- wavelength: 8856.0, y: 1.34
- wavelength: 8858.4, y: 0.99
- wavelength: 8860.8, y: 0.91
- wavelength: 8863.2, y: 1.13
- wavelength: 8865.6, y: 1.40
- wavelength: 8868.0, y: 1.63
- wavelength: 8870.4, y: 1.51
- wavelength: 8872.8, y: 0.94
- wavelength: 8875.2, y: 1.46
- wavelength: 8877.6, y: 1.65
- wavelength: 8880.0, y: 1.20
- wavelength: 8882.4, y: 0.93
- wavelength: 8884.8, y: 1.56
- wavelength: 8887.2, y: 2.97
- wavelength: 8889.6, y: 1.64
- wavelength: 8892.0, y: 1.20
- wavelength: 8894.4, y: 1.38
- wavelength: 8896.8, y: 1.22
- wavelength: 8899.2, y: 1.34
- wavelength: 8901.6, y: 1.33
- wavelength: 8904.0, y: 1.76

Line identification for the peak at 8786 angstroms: [N II]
